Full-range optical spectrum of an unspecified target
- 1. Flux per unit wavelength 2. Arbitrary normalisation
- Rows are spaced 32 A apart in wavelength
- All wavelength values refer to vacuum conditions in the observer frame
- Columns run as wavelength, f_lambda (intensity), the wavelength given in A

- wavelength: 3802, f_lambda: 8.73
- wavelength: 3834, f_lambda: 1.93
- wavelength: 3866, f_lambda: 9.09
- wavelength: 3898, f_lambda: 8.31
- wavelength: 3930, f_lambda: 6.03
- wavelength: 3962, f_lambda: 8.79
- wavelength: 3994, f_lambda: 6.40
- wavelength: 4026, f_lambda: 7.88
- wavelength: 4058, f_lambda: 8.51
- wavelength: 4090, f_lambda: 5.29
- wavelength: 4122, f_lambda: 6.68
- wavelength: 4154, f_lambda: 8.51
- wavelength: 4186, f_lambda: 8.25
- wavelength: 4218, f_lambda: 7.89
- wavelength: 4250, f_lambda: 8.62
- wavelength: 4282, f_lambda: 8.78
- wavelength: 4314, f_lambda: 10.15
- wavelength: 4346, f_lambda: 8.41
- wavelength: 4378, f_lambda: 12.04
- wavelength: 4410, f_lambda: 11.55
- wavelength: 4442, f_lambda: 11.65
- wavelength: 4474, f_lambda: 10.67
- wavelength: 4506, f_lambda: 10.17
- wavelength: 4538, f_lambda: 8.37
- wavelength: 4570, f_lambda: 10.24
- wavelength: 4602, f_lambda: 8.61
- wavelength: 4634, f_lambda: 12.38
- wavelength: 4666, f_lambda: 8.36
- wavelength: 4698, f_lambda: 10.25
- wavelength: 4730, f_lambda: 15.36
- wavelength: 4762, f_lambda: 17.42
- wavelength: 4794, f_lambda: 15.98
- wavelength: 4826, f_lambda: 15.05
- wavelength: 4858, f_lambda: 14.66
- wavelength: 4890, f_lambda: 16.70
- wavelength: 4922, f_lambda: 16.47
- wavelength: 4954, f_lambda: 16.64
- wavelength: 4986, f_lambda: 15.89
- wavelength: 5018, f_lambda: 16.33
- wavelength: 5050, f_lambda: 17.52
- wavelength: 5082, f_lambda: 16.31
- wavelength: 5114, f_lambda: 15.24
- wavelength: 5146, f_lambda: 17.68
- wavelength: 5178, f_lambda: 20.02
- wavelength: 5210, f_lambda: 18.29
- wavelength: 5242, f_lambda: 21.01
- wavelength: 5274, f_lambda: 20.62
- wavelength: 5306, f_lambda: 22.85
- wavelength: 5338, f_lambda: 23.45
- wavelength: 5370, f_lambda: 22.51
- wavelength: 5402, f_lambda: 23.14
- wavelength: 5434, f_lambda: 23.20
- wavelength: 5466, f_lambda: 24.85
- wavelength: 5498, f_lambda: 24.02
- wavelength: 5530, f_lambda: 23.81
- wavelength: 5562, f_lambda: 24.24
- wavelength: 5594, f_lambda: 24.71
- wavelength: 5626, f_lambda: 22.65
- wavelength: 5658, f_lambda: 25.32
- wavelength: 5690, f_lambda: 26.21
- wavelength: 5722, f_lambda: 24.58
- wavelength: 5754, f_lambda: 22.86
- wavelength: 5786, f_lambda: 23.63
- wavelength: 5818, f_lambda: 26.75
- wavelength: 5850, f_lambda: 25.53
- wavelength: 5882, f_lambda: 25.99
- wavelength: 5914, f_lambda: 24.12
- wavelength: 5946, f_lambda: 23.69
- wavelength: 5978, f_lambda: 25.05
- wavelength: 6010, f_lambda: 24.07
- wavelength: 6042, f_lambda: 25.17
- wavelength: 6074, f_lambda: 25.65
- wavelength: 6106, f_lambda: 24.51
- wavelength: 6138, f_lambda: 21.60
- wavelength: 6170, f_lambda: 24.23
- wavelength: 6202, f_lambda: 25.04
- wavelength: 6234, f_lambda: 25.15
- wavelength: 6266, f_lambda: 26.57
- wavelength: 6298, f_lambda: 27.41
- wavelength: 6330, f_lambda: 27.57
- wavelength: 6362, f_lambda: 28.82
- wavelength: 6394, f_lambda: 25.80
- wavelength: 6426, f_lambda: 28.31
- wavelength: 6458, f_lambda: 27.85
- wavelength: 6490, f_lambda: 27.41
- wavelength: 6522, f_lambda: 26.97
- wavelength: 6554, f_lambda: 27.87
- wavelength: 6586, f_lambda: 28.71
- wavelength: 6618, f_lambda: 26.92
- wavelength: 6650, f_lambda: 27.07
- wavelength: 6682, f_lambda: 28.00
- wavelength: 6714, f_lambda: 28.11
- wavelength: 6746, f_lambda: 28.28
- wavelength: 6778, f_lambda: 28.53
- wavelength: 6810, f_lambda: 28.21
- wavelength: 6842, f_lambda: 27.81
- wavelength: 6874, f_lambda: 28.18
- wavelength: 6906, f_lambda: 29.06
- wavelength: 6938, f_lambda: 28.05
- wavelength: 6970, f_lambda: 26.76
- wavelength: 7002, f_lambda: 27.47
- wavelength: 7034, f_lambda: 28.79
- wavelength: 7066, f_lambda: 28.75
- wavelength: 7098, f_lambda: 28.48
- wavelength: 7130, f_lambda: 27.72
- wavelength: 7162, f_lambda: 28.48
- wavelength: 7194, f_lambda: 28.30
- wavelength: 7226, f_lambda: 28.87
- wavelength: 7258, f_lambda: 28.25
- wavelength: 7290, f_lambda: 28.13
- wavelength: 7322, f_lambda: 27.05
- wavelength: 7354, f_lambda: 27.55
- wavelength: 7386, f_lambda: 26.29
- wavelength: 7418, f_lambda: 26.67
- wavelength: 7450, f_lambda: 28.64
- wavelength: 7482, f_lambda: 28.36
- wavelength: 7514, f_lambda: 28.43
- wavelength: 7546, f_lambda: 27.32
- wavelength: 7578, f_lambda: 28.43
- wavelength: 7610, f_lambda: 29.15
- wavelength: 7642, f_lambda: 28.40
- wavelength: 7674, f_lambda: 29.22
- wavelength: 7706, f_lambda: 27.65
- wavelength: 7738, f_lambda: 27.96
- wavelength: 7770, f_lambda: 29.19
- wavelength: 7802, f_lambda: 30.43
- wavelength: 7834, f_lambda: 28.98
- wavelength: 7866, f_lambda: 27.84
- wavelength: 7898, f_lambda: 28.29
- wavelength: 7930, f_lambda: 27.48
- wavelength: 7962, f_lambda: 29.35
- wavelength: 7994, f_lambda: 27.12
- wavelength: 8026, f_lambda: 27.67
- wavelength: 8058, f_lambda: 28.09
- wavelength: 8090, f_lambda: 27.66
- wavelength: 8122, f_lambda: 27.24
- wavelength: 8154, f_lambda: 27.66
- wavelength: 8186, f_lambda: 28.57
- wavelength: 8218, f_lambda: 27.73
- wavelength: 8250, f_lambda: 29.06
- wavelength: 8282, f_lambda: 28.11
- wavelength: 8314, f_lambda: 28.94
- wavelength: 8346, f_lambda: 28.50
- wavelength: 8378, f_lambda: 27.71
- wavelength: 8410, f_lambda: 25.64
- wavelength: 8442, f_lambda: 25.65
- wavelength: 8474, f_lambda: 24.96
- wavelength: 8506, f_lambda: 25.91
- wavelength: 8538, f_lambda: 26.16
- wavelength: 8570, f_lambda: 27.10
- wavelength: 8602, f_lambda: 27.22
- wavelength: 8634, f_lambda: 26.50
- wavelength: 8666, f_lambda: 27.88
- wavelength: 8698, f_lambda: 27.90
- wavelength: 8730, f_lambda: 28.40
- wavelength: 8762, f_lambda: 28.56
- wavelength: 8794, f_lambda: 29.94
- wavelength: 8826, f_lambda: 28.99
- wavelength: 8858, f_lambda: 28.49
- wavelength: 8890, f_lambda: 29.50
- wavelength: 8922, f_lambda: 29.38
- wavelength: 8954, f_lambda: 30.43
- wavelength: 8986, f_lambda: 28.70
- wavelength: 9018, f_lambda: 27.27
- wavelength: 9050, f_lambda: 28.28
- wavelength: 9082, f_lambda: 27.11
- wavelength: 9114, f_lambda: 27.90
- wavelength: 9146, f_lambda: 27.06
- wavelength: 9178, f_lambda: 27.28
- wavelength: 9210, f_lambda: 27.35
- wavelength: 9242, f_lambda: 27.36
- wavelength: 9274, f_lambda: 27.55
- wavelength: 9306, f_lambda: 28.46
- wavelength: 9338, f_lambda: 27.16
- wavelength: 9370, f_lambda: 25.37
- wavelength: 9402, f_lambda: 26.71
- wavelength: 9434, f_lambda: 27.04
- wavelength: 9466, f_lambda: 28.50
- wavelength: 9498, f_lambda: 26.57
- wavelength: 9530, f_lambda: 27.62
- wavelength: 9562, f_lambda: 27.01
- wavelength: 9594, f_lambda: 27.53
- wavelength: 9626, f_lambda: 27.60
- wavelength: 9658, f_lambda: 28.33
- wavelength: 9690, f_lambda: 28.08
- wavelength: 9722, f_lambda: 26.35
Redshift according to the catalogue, 0.185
